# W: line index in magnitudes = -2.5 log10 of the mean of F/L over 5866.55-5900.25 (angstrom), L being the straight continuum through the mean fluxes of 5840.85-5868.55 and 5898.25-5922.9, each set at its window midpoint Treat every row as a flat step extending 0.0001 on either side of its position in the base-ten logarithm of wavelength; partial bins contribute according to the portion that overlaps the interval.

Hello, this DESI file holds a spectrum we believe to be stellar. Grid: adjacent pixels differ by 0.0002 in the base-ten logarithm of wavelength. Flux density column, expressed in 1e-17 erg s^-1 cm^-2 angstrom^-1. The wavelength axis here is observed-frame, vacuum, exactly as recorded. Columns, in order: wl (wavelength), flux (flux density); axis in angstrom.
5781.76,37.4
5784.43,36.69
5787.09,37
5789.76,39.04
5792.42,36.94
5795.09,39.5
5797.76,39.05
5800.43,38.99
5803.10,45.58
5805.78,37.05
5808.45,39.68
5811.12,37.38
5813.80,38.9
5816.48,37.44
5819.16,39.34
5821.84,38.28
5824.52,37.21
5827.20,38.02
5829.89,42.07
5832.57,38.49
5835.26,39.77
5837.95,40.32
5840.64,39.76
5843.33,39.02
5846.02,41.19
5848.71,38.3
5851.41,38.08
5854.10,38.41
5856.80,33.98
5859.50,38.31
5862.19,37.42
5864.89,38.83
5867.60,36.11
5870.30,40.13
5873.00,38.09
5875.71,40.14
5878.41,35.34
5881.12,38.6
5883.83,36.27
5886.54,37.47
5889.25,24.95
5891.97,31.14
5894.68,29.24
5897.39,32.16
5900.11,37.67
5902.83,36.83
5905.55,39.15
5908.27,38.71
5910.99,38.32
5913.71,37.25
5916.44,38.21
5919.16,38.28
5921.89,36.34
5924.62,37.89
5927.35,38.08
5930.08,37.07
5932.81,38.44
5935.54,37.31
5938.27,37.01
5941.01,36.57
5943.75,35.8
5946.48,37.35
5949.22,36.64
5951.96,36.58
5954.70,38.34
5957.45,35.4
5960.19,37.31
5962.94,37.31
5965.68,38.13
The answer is 0.08 mag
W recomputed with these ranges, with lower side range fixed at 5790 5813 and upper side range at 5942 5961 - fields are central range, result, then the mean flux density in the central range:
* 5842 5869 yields 0.011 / 38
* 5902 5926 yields -0.015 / 37.9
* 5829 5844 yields -0.033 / 39.9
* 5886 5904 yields 0.160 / 32.5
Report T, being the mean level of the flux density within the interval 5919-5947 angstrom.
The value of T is 37.2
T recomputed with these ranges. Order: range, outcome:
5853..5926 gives 36.5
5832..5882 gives 38.4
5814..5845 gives 39.1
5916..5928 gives 37.7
